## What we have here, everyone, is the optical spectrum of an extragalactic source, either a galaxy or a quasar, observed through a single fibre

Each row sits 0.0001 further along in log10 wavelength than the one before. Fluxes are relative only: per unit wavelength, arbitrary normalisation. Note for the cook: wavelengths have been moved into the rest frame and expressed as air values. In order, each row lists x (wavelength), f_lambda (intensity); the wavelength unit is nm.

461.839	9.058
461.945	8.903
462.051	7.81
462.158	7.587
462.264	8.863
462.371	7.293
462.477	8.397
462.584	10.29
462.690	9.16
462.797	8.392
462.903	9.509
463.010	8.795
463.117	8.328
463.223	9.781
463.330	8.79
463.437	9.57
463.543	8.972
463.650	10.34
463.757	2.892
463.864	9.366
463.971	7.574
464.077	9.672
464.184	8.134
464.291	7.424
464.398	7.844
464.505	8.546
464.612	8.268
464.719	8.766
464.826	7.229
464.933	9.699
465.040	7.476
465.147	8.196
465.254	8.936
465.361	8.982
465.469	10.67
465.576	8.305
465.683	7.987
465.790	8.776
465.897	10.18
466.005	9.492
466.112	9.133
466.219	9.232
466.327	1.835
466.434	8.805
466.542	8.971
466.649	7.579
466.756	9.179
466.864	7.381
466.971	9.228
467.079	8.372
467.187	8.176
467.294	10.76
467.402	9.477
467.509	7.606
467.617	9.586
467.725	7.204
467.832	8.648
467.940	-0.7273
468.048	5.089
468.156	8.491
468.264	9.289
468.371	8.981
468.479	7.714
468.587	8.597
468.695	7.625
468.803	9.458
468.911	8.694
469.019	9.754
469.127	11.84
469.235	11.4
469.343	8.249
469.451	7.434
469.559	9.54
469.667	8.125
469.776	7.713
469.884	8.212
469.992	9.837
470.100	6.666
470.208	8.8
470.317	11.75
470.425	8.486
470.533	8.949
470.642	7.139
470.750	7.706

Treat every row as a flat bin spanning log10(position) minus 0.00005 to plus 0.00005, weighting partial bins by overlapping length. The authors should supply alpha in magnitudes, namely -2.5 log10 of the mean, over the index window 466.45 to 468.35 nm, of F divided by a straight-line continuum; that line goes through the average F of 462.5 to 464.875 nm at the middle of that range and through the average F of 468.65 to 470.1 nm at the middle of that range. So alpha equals 0.115 mag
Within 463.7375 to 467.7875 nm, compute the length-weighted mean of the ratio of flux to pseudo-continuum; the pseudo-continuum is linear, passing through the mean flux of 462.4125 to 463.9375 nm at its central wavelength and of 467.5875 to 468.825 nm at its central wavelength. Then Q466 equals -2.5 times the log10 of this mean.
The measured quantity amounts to -0.05 mag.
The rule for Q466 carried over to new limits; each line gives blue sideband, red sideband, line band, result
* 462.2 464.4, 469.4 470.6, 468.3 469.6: -0.056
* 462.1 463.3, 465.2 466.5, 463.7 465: 0.089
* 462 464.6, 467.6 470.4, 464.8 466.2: -0.058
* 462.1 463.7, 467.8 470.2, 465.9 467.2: 0.041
